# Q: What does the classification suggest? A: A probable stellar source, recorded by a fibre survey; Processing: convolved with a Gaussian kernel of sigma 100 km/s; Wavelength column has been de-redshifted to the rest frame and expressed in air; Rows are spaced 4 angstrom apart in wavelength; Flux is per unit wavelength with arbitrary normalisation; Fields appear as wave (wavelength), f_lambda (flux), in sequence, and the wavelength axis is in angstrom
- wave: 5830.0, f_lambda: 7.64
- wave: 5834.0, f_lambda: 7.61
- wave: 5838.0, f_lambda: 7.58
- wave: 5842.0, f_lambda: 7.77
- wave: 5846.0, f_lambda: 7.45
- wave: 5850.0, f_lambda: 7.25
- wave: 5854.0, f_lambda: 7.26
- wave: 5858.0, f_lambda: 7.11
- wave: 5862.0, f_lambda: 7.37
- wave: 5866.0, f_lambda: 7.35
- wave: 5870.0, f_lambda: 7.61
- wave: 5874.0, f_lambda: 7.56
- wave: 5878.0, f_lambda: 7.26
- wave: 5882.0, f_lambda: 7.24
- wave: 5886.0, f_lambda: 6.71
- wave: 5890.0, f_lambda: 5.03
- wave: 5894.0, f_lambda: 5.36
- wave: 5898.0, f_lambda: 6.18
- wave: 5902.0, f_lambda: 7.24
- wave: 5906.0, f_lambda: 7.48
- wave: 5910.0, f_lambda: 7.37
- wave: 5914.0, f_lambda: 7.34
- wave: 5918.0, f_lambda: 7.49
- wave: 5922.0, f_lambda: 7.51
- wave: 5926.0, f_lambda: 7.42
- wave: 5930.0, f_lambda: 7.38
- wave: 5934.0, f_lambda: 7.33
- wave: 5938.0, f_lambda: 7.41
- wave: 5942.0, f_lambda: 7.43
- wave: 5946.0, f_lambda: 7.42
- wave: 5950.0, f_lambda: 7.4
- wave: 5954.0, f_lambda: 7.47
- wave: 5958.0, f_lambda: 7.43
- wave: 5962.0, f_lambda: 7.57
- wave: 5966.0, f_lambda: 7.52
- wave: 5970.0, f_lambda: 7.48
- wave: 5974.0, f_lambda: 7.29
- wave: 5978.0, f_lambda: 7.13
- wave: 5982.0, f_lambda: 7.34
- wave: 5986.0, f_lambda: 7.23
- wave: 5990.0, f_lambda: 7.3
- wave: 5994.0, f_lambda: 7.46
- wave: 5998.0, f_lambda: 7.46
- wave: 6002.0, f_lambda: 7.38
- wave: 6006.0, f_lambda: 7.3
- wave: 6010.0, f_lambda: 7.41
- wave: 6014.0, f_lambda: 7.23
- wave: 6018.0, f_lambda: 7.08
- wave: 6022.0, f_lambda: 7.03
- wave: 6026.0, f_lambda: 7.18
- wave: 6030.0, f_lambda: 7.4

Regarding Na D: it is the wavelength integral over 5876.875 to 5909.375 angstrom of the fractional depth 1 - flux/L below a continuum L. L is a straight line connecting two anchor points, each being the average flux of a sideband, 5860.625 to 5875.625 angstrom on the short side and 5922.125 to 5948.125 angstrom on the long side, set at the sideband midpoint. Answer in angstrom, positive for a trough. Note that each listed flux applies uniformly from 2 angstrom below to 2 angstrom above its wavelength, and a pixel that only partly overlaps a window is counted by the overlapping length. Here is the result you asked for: 3.8 angstrom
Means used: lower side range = 7.47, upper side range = 7.41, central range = 6.58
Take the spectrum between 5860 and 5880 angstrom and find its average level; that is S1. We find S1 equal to 7.43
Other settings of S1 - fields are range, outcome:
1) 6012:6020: 7.16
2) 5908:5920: 7.4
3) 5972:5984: 7.25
